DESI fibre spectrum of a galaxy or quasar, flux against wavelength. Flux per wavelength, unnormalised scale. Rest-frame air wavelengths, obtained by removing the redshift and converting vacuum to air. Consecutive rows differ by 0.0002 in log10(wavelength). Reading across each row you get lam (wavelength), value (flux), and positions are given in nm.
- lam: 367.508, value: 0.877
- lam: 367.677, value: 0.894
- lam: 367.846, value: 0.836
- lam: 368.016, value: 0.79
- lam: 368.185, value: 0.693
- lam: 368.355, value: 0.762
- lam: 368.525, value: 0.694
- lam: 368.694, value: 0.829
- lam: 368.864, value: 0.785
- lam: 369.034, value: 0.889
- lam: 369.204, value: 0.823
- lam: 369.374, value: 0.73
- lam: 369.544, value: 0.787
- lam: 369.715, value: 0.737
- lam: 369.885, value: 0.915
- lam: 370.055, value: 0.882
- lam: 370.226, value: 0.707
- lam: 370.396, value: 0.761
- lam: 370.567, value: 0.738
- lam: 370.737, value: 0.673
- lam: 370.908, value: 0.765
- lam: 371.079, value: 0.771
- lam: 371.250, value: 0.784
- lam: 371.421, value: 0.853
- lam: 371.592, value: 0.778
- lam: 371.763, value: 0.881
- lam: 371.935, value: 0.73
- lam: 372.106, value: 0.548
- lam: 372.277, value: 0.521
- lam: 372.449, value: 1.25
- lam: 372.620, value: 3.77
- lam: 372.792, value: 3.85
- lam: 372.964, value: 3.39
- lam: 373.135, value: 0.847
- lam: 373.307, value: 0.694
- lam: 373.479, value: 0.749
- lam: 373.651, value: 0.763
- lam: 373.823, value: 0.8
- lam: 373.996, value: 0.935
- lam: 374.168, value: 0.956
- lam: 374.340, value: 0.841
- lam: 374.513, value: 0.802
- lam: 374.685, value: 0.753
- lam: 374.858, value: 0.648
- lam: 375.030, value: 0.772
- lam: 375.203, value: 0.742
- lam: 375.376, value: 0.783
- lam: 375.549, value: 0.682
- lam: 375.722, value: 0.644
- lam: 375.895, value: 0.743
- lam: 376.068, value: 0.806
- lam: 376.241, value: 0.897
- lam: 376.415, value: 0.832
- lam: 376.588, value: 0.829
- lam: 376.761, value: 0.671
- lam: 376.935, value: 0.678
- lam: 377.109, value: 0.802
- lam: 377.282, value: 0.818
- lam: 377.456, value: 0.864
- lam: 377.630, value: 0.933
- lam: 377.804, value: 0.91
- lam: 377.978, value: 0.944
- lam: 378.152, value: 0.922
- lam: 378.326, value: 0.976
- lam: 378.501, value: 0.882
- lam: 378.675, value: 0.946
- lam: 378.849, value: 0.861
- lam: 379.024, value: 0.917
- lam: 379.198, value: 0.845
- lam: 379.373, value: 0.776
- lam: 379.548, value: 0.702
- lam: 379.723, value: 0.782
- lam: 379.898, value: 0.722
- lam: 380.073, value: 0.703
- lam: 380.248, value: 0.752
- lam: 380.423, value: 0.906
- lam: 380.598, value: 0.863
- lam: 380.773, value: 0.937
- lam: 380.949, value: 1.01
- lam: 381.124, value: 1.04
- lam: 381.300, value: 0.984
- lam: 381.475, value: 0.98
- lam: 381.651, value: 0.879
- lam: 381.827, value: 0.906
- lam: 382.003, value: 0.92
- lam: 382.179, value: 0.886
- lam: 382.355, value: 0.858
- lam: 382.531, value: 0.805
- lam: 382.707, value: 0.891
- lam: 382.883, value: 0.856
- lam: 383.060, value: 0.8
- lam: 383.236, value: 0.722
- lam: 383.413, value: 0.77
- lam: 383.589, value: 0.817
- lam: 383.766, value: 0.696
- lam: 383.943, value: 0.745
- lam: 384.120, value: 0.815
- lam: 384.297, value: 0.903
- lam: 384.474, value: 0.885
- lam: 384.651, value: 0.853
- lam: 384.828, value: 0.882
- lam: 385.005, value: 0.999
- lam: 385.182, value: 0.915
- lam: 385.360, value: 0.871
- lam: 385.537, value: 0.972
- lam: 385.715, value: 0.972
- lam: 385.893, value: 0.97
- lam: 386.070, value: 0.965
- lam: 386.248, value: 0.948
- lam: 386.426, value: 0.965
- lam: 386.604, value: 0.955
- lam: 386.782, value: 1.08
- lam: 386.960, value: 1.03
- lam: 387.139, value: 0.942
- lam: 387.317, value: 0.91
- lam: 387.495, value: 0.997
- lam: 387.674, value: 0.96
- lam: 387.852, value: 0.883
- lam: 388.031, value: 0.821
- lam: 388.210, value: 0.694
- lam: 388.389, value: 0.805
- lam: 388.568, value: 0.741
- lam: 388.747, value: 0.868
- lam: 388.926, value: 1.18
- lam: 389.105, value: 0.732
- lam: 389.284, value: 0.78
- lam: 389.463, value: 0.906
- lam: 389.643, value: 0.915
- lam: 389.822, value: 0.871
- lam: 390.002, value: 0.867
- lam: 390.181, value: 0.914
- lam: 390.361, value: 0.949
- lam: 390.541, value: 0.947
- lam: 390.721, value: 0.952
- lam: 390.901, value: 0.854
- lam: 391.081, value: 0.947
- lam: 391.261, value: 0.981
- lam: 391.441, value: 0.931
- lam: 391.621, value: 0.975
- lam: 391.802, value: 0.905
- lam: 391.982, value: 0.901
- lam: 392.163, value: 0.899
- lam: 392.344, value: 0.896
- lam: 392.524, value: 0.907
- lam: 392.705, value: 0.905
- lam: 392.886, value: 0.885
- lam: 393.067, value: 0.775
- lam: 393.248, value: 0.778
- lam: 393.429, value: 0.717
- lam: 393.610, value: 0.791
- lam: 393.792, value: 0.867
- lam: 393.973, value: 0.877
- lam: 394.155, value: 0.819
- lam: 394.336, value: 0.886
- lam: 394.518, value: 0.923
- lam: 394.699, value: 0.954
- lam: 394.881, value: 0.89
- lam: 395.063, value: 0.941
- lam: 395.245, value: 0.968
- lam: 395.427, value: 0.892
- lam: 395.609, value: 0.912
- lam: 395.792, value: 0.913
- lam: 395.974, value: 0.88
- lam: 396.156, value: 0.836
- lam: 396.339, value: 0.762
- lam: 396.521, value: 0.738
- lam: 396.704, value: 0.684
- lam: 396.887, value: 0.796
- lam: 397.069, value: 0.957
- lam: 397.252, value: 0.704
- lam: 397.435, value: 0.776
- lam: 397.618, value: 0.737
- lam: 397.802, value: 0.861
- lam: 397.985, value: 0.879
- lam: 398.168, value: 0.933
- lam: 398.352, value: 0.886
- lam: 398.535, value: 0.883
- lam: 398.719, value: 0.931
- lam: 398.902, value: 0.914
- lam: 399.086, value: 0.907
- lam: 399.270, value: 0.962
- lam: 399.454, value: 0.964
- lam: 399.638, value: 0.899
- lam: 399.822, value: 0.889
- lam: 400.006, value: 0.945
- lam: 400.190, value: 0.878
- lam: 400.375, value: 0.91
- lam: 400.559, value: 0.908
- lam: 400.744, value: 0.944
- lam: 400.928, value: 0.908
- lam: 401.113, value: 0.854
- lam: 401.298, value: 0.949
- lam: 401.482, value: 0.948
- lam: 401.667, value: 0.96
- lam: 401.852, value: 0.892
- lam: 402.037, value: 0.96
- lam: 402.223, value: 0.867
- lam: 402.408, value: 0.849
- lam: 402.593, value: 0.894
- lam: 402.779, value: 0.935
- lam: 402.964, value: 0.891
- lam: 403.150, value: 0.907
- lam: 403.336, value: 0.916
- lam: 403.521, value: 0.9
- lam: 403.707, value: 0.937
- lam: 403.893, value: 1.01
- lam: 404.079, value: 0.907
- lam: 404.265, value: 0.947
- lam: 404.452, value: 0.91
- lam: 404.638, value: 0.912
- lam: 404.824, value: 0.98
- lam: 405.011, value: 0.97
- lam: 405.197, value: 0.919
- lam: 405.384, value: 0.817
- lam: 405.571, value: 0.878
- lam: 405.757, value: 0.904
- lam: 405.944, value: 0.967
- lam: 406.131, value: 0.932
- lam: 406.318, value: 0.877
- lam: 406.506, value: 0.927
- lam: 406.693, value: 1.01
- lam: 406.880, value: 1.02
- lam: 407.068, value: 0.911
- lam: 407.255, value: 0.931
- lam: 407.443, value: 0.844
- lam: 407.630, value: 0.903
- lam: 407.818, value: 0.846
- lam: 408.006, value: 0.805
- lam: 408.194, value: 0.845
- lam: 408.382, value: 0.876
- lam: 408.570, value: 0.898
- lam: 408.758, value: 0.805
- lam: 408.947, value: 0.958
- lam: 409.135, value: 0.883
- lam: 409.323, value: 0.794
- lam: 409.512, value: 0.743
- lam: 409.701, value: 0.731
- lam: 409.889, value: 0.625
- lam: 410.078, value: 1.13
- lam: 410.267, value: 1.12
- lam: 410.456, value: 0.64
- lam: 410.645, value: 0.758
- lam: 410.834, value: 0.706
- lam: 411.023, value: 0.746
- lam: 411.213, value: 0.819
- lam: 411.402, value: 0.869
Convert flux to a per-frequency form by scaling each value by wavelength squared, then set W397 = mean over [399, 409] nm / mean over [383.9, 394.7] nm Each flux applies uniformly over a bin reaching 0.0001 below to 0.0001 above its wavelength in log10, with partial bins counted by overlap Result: 1.10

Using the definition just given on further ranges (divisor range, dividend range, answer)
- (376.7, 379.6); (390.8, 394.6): 1.11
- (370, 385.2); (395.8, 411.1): 1.10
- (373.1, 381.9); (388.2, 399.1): 1.14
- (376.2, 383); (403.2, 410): 1.18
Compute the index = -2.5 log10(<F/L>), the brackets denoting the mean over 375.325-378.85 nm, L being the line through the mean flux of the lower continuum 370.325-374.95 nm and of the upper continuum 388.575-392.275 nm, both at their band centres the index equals 0.26 mag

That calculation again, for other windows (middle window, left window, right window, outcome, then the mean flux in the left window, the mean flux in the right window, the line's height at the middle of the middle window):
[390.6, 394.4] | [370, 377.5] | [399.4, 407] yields 0.08 mag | 0.978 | 0.922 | 0.942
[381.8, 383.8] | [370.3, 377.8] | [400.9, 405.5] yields 0.16 mag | 0.983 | 0.917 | 0.963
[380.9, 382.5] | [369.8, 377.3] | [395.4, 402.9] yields 0.02 mag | 0.98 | 0.881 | 0.948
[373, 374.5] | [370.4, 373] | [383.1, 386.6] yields 0.33 mag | 1.3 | 0.878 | 1.23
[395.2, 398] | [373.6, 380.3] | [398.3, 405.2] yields 0.09 mag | 0.812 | 0.92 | 0.897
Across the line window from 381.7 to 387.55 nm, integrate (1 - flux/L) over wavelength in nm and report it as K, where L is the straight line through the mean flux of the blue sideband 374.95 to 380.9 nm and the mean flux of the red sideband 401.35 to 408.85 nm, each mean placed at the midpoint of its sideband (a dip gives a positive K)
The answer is -0.35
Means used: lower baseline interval 0.82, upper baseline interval 0.91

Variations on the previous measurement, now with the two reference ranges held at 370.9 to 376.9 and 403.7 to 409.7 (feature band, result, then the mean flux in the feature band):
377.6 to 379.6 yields 0.248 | 0.886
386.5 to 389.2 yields 0.189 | 0.906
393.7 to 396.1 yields 0.115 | 0.901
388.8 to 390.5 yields 0.114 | 0.902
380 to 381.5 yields 0.143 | 0.908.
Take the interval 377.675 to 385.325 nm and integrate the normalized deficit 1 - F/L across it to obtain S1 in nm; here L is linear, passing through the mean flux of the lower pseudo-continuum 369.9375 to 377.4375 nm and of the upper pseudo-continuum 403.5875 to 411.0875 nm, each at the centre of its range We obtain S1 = 0.73 nm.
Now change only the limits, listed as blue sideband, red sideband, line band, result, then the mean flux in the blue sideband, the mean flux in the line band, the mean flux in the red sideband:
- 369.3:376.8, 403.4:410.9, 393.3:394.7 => 0.117 nm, 0.98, 0.846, 0.888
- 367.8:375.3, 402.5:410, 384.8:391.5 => 0.156 nm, 0.983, 0.918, 0.892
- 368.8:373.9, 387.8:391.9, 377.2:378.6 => 0.141 nm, 1.08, 0.906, 0.888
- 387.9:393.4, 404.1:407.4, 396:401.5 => 0.217 nm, 0.881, 0.871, 0.928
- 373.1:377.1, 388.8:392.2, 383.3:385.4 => 0.040 nm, 0.776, 0.844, 0.916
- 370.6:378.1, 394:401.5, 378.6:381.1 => 0.317 nm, 0.99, 0.842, 0.88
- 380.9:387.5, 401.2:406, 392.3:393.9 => 0.135 nm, 0.904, 0.835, 0.92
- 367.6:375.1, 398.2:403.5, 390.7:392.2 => 0.015 nm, 0.987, 0.927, 0.913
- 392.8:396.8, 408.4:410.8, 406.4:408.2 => -0.143 nm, 0.849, 0.907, 0.838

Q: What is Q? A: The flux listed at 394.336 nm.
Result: 0.886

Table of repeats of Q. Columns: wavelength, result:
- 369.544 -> 0.787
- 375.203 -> 0.742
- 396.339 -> 0.762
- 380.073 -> 0.703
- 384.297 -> 0.903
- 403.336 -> 0.916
